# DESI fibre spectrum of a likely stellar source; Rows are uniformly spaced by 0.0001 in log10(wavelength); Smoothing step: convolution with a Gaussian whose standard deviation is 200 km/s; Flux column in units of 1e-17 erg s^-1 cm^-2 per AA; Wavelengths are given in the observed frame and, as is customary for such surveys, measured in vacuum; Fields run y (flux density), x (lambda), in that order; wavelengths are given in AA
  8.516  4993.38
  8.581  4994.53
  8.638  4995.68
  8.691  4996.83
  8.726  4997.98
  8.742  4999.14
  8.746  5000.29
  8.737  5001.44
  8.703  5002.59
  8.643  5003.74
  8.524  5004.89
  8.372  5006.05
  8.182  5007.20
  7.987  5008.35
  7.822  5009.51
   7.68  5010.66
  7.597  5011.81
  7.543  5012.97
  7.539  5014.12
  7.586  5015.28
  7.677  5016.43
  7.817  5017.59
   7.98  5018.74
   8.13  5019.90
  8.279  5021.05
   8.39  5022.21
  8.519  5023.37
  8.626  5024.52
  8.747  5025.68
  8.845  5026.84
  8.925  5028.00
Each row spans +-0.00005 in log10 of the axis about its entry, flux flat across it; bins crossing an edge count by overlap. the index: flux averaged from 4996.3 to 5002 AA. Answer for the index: 8.72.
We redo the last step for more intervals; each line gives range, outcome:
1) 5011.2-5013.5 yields 7.57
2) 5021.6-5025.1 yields 8.51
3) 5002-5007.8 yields 8.49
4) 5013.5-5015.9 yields 7.58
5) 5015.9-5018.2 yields 7.75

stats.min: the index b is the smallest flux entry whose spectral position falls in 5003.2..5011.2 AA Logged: 7.68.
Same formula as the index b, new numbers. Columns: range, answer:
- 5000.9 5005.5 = 8.524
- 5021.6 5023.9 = 8.39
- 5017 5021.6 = 7.817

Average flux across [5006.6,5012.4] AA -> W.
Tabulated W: 7.86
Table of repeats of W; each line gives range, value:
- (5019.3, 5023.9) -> 8.32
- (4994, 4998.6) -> 8.65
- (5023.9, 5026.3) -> 8.69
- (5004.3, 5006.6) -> 8.43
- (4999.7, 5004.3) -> 8.72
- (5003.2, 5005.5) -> 8.56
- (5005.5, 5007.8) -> 8.29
